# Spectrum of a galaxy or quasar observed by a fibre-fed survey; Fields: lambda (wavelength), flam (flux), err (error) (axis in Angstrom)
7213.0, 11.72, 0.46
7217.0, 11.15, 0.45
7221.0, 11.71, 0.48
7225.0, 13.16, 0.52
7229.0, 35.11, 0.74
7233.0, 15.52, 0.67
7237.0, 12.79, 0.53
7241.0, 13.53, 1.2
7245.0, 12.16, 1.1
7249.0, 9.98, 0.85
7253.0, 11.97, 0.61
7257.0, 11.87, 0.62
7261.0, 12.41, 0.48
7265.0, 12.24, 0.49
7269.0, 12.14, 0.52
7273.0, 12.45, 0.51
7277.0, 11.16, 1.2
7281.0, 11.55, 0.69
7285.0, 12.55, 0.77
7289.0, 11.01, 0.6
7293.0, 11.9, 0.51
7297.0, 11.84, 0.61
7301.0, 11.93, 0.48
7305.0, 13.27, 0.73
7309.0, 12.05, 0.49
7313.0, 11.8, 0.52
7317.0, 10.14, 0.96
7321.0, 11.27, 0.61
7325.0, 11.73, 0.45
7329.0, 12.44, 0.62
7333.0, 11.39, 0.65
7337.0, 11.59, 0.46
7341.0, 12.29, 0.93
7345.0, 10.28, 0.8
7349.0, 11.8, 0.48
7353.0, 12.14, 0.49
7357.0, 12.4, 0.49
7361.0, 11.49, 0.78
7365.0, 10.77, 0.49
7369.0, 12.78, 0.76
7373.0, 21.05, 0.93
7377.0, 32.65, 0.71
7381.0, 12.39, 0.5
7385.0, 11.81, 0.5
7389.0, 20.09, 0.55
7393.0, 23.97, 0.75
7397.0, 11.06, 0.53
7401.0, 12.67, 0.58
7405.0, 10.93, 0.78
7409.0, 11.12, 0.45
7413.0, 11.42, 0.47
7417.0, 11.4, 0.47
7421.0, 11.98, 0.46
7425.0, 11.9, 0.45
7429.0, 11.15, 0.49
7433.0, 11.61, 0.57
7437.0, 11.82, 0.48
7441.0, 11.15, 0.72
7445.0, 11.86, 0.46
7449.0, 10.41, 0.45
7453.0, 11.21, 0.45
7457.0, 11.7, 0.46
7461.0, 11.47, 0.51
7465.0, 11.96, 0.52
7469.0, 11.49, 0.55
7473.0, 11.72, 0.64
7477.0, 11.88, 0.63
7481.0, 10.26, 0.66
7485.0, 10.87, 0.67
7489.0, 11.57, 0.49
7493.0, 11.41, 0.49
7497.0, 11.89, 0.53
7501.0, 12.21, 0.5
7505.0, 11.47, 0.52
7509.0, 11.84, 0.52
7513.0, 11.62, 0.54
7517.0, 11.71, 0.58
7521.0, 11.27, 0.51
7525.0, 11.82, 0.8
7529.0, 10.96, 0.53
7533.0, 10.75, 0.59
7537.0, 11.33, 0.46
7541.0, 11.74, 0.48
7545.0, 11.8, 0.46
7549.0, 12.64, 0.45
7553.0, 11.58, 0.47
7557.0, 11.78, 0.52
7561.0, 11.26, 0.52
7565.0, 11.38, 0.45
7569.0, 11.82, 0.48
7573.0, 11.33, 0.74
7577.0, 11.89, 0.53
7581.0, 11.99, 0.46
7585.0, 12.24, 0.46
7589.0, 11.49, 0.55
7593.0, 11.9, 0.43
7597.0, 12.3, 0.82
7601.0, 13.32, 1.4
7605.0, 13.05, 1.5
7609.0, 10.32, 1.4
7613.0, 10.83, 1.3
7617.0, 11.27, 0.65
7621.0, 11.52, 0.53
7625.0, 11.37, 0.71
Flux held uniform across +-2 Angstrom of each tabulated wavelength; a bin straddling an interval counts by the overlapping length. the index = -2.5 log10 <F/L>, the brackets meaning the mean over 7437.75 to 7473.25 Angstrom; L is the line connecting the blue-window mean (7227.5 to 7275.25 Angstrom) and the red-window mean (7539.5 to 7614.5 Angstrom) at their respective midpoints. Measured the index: 0.11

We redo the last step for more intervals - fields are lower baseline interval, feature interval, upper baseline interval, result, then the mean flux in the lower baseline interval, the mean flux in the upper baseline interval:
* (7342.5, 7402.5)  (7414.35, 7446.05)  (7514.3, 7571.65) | 0.199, 15.2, 11.6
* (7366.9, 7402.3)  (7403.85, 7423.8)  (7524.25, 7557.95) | 0.403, 17.7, 11.6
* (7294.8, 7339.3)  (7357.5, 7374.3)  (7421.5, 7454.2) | -0.169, 11.8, 11.4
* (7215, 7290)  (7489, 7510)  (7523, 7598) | 0.026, 13.4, 11.7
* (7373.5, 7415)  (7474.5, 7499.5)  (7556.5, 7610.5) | 0.227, 16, 11.9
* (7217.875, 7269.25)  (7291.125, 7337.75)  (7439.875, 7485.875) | 0.130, 14.2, 11.3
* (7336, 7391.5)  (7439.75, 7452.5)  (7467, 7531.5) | 0.145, 14.7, 11.5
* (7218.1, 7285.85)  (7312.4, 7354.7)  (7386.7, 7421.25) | 0.196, 13.7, 13.9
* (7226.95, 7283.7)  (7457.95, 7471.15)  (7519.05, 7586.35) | 0.059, 13.9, 11.6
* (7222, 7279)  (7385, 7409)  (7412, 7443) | -0.245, 14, 11.6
